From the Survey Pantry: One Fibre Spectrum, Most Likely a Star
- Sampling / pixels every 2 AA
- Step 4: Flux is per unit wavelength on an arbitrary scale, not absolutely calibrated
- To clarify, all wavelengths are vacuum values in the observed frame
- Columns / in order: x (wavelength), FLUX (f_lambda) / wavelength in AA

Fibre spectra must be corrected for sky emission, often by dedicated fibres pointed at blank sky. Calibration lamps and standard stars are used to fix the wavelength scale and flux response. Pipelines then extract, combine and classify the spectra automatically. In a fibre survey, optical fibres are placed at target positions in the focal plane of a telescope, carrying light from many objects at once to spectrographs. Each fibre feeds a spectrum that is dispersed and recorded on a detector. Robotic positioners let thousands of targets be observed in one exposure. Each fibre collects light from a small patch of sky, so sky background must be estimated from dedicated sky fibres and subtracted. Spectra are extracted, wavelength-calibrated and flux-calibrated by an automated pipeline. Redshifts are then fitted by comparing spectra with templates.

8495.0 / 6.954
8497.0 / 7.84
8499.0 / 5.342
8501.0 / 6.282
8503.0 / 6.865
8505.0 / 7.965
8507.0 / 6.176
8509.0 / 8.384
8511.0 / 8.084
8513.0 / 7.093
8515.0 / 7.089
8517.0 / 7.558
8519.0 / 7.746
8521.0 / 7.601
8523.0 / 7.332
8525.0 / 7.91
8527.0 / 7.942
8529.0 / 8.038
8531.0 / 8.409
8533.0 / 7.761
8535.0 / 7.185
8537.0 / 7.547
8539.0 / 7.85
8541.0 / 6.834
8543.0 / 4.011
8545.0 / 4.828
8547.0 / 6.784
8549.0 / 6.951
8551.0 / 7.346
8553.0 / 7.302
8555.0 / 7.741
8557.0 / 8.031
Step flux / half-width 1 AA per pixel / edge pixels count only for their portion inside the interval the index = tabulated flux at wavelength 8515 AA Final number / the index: 7.089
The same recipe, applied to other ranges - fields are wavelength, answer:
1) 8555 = 7.741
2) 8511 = 8.084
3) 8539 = 7.85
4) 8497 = 7.84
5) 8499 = 5.342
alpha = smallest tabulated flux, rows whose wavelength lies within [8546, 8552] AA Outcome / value 6.784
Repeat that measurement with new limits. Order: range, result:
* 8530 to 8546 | 4.011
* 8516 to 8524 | 7.332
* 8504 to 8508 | 6.176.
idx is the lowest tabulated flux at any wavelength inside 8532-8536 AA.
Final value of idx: 7.185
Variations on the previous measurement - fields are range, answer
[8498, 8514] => 5.342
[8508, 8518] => 7.089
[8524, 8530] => 7.91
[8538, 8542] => 6.834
